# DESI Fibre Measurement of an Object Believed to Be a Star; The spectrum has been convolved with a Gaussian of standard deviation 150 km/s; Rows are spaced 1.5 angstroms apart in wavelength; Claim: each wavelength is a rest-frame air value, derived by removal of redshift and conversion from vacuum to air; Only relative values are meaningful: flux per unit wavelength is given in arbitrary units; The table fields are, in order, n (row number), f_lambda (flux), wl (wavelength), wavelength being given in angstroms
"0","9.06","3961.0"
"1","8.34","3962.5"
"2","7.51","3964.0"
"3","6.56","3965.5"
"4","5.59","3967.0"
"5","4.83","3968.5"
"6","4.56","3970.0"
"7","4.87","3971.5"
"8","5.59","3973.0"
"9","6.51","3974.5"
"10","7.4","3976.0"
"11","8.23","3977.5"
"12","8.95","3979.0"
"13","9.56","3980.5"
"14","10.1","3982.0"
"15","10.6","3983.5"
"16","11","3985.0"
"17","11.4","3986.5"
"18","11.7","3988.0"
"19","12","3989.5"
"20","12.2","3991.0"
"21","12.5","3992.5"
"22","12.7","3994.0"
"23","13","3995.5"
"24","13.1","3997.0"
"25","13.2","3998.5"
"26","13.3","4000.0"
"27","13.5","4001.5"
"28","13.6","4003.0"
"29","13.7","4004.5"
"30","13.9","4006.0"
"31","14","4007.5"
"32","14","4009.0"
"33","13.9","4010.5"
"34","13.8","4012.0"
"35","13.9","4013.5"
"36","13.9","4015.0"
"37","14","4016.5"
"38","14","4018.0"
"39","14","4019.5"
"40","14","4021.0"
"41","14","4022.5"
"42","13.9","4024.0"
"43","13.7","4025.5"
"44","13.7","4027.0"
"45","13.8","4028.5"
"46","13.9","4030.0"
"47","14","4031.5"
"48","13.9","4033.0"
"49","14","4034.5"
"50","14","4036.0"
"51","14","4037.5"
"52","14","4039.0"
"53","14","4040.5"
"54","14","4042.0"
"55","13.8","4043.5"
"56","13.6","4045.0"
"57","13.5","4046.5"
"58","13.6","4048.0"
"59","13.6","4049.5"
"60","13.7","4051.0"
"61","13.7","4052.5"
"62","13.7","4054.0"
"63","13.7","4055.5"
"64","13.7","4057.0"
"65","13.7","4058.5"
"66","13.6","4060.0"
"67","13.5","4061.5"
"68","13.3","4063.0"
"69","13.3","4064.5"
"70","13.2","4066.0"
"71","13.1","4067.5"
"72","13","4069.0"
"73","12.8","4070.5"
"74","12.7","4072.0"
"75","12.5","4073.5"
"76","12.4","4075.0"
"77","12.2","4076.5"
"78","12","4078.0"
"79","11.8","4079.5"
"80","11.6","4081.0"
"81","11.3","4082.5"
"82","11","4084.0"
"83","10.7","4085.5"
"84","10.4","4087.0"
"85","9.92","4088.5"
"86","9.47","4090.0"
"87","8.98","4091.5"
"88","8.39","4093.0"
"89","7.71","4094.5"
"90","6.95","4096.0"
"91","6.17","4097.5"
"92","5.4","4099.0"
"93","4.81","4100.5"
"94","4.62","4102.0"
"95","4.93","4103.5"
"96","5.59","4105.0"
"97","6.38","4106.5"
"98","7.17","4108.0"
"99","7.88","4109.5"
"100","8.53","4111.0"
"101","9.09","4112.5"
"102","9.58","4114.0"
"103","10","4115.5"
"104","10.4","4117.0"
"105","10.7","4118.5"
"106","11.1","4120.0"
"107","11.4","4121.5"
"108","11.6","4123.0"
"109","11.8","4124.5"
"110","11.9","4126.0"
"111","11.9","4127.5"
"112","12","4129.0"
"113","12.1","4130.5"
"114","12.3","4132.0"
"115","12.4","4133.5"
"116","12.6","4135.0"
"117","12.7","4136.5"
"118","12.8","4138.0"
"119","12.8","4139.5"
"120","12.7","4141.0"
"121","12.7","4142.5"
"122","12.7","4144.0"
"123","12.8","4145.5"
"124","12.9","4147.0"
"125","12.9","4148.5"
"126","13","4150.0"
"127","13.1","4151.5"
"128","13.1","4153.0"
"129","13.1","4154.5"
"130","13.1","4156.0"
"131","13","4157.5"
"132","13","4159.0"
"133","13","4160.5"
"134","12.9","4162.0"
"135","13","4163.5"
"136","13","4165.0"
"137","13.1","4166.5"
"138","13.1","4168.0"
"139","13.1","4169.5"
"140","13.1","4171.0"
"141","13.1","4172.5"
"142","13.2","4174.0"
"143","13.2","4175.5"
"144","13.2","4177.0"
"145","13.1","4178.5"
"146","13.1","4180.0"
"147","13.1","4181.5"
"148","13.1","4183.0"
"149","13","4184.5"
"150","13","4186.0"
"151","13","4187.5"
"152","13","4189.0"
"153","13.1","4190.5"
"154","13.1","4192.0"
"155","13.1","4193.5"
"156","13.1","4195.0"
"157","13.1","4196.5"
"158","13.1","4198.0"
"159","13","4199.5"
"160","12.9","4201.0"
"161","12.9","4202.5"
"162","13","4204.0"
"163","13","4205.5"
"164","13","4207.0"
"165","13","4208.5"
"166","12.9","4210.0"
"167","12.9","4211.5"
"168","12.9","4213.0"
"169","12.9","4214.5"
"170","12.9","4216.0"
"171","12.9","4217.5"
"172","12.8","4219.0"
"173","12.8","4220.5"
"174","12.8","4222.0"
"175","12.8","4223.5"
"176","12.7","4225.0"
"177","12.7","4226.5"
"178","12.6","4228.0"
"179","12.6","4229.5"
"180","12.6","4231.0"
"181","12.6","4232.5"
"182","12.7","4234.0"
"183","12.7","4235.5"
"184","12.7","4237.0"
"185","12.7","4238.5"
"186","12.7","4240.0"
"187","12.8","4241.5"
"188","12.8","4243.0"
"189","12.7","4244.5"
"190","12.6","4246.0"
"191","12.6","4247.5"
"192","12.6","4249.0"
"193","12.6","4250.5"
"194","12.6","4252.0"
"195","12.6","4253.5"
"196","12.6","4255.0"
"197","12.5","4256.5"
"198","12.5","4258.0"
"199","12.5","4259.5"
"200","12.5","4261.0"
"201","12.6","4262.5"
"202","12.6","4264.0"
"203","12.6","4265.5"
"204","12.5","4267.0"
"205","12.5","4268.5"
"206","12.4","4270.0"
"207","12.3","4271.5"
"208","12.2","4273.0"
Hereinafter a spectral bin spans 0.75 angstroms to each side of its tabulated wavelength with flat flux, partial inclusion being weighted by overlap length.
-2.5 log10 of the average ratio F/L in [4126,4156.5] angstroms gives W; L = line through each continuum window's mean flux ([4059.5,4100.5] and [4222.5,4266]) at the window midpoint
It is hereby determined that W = -0.10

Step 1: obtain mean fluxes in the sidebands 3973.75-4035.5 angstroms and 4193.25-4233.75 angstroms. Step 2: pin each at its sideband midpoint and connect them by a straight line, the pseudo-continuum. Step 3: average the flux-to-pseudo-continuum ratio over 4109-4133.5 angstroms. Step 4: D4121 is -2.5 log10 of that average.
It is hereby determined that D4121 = 0.176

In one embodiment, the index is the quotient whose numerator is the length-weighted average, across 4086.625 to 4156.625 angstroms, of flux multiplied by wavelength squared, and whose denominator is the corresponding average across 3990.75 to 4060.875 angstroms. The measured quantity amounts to 0.8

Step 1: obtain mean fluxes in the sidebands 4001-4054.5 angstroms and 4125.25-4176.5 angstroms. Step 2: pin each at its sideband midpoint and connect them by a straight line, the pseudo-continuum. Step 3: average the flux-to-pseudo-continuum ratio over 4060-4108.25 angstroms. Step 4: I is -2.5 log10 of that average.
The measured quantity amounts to 0.32 mag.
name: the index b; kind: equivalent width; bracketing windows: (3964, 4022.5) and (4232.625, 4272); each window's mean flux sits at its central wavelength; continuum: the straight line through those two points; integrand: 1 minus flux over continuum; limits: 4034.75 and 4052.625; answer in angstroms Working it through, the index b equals -3.7 angstroms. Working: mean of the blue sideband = 11.1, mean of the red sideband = 12.6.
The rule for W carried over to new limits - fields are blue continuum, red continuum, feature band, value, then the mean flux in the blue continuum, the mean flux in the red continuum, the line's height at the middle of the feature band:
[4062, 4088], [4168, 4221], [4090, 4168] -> 0.18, 12.2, 13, 12.6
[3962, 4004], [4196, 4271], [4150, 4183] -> -0.10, 9.76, 12.7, 11.9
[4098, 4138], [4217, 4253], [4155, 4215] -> -0.15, 9.61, 12.7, 11.4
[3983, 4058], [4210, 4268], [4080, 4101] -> 0.43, 13.5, 12.7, 13.2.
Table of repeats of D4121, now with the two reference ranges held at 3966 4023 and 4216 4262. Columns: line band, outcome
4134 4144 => -0.05 mag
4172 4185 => -0.07 mag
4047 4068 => -0.16 mag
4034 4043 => -0.21 mag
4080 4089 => 0.09 mag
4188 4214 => -0.05 mag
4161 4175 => -0.07 mag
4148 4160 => -0.07 mag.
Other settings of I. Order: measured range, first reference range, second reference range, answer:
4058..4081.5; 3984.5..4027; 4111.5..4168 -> 0.00 mag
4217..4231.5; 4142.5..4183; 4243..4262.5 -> 0.00 mag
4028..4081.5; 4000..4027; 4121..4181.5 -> 0.01 mag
